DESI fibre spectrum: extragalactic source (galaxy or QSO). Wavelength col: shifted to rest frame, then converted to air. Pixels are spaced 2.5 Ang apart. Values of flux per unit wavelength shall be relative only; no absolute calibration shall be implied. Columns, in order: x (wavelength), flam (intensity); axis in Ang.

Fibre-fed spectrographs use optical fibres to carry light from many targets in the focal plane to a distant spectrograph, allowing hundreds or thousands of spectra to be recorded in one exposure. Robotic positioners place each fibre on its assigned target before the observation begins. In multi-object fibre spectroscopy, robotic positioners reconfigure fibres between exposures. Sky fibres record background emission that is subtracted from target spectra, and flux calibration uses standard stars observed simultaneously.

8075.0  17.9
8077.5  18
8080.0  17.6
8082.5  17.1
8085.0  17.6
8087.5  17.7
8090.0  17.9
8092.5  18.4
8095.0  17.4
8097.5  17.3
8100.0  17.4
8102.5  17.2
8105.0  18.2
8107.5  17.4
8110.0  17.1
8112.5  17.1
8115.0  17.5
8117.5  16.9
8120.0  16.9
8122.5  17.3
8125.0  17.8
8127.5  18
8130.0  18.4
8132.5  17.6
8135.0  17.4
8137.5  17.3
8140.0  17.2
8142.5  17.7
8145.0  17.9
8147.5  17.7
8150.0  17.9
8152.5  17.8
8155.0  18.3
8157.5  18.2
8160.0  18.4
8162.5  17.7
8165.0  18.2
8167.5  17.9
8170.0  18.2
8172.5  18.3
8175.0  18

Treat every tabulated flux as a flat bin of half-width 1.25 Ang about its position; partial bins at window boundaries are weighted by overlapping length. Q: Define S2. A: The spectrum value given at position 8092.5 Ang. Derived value 18.4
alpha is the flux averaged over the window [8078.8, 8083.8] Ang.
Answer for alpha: 17.4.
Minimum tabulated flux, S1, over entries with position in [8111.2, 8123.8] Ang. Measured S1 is 16.9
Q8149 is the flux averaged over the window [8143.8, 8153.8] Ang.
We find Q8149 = 17.8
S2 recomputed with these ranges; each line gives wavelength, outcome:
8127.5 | 18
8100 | 17.4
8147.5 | 17.7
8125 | 17.8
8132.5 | 17.6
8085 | 17.6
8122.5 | 17.3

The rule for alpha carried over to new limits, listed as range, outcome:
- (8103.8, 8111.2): 17.6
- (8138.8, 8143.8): 17.5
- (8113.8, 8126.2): 17.3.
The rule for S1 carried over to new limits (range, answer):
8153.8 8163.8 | 17.7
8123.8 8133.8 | 17.6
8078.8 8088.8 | 17.1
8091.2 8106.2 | 17.2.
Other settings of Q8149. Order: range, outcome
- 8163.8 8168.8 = 18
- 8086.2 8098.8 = 17.7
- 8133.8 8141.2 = 17.3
